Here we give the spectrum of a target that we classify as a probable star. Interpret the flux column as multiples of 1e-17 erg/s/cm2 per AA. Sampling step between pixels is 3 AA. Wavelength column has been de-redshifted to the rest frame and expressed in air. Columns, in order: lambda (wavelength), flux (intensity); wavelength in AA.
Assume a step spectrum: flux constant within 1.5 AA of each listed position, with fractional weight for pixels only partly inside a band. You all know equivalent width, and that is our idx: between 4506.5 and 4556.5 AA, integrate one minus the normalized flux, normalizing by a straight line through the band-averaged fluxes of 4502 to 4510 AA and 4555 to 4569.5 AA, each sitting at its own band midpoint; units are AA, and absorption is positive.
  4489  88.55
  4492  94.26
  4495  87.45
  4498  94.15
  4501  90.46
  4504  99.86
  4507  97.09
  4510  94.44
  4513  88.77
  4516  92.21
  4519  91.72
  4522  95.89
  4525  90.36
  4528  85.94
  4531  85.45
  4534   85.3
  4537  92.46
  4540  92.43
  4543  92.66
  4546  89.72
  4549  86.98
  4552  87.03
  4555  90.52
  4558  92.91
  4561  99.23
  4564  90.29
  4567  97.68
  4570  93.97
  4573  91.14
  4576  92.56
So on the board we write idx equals 2.9 AA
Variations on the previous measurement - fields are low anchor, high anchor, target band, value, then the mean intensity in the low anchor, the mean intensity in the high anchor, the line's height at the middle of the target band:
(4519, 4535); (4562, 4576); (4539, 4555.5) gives 0.24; 89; 93.4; 91.1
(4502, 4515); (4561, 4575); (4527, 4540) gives 0.89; 94.8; 93.9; 94.4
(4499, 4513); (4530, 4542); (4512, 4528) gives 0.14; 94.7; 89.2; 92.1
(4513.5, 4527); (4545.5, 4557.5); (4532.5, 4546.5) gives -0.08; 92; 88.8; 90.1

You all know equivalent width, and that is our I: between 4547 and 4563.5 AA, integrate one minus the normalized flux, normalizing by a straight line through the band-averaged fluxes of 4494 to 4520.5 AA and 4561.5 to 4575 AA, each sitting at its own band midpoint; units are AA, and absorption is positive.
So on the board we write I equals 0.4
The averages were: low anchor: 93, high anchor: 93.7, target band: 91.2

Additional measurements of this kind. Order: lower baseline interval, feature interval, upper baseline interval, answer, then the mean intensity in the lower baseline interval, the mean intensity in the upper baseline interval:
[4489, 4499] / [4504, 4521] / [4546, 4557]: -0.6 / 91.3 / 88.6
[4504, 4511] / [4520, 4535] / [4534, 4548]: 0.7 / 96.7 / 90.9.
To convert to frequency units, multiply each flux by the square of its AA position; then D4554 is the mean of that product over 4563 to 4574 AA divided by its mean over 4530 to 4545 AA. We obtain 1.06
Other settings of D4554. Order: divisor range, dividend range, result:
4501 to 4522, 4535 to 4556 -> 0.97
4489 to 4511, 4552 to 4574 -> 1.02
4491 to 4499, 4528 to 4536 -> 0.95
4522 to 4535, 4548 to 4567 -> 1.06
